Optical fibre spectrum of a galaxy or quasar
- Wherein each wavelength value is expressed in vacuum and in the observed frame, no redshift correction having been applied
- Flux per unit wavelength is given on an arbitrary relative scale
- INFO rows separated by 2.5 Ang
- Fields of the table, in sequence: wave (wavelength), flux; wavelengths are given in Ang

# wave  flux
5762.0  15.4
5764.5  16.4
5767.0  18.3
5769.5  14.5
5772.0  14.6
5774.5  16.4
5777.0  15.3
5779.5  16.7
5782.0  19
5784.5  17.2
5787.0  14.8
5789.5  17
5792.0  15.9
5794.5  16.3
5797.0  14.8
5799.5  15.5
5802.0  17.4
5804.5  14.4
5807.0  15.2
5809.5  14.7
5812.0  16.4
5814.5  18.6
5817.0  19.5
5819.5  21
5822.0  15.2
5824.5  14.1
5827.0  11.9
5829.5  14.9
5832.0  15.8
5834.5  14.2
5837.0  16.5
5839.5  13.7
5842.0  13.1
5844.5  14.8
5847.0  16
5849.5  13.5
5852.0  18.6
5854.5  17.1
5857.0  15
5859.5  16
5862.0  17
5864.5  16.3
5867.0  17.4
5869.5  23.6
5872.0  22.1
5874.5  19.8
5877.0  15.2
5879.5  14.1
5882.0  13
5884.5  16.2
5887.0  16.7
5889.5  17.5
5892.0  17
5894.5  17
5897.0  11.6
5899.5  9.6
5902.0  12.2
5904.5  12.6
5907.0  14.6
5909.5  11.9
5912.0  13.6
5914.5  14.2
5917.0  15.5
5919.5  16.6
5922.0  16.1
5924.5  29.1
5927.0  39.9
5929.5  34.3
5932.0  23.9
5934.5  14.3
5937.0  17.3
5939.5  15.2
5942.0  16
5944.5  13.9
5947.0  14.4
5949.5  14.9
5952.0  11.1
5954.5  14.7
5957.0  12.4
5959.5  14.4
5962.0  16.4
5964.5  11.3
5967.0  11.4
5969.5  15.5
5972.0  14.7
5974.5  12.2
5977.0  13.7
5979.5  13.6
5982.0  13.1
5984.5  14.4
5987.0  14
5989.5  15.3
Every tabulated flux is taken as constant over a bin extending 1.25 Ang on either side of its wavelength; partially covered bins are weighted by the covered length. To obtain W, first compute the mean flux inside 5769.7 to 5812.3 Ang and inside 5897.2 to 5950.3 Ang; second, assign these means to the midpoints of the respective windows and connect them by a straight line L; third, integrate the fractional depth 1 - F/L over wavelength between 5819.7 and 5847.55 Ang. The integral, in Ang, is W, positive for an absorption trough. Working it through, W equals 2.8 Ang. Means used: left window 15.9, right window 17.5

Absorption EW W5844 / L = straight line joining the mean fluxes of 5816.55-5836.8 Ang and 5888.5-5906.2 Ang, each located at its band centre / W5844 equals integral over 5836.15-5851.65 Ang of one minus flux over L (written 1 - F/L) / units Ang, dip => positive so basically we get 0.5 Ang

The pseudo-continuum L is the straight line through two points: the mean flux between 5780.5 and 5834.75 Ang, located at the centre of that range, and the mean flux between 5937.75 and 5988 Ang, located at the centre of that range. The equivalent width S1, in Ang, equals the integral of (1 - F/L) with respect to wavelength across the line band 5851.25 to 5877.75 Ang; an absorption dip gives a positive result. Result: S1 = -4.8 Ang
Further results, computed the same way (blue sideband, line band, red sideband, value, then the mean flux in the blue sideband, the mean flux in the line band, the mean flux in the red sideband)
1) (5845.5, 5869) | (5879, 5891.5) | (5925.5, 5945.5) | 1.93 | 16.5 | 15.7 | 22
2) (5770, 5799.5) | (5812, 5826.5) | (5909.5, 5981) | -0.92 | 16.1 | 17.3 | 16.7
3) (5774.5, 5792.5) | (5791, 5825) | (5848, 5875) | 1.10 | 16.6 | 16.4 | 17.8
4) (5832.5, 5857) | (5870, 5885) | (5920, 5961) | -0.59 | 15.3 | 17.1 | 18.8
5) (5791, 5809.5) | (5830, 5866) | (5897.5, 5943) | 2.24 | 15.6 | 15.5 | 18.1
